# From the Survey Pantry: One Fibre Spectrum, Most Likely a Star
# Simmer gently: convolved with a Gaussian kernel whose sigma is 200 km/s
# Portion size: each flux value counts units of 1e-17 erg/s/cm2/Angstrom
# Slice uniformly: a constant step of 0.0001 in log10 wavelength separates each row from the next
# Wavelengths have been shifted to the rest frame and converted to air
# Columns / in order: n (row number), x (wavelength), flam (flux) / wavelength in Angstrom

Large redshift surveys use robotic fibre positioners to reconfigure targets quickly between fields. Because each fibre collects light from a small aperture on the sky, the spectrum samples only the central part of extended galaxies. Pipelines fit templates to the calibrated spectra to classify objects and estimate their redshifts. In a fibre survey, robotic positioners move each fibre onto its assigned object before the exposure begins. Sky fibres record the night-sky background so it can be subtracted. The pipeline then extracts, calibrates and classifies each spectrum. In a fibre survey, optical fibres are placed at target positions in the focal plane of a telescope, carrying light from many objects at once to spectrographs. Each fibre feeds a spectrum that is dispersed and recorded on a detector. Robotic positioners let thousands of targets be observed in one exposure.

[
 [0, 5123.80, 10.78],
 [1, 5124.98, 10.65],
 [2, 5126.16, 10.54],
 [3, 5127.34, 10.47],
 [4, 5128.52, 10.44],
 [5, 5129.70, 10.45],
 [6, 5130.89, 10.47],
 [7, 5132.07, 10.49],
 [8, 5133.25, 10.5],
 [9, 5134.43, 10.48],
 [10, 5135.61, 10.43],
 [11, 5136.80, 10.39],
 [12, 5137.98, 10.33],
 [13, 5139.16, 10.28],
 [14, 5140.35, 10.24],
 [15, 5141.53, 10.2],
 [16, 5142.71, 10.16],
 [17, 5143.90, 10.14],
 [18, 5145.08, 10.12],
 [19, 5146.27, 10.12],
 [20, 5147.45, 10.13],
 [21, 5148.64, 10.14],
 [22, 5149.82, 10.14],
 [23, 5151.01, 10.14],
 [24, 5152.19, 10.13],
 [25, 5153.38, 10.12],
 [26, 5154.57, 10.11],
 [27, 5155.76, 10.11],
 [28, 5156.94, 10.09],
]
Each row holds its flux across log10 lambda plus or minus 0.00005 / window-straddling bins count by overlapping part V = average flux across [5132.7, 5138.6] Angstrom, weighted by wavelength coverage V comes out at 10.4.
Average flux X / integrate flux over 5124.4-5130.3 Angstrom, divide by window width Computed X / 10.5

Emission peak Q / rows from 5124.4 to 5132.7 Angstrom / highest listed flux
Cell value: 10.65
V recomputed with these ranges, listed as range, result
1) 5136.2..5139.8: 10.3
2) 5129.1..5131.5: 10.4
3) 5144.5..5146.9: 10.1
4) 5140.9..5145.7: 10.2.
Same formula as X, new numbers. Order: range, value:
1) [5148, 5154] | 10.1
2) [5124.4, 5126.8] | 10.6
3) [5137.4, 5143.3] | 10.2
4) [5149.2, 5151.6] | 10.2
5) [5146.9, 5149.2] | 10.1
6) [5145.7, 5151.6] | 10.1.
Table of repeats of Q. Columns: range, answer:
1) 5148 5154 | 10.14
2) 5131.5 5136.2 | 10.5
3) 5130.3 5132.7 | 10.49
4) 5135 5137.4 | 10.43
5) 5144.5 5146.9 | 10.12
